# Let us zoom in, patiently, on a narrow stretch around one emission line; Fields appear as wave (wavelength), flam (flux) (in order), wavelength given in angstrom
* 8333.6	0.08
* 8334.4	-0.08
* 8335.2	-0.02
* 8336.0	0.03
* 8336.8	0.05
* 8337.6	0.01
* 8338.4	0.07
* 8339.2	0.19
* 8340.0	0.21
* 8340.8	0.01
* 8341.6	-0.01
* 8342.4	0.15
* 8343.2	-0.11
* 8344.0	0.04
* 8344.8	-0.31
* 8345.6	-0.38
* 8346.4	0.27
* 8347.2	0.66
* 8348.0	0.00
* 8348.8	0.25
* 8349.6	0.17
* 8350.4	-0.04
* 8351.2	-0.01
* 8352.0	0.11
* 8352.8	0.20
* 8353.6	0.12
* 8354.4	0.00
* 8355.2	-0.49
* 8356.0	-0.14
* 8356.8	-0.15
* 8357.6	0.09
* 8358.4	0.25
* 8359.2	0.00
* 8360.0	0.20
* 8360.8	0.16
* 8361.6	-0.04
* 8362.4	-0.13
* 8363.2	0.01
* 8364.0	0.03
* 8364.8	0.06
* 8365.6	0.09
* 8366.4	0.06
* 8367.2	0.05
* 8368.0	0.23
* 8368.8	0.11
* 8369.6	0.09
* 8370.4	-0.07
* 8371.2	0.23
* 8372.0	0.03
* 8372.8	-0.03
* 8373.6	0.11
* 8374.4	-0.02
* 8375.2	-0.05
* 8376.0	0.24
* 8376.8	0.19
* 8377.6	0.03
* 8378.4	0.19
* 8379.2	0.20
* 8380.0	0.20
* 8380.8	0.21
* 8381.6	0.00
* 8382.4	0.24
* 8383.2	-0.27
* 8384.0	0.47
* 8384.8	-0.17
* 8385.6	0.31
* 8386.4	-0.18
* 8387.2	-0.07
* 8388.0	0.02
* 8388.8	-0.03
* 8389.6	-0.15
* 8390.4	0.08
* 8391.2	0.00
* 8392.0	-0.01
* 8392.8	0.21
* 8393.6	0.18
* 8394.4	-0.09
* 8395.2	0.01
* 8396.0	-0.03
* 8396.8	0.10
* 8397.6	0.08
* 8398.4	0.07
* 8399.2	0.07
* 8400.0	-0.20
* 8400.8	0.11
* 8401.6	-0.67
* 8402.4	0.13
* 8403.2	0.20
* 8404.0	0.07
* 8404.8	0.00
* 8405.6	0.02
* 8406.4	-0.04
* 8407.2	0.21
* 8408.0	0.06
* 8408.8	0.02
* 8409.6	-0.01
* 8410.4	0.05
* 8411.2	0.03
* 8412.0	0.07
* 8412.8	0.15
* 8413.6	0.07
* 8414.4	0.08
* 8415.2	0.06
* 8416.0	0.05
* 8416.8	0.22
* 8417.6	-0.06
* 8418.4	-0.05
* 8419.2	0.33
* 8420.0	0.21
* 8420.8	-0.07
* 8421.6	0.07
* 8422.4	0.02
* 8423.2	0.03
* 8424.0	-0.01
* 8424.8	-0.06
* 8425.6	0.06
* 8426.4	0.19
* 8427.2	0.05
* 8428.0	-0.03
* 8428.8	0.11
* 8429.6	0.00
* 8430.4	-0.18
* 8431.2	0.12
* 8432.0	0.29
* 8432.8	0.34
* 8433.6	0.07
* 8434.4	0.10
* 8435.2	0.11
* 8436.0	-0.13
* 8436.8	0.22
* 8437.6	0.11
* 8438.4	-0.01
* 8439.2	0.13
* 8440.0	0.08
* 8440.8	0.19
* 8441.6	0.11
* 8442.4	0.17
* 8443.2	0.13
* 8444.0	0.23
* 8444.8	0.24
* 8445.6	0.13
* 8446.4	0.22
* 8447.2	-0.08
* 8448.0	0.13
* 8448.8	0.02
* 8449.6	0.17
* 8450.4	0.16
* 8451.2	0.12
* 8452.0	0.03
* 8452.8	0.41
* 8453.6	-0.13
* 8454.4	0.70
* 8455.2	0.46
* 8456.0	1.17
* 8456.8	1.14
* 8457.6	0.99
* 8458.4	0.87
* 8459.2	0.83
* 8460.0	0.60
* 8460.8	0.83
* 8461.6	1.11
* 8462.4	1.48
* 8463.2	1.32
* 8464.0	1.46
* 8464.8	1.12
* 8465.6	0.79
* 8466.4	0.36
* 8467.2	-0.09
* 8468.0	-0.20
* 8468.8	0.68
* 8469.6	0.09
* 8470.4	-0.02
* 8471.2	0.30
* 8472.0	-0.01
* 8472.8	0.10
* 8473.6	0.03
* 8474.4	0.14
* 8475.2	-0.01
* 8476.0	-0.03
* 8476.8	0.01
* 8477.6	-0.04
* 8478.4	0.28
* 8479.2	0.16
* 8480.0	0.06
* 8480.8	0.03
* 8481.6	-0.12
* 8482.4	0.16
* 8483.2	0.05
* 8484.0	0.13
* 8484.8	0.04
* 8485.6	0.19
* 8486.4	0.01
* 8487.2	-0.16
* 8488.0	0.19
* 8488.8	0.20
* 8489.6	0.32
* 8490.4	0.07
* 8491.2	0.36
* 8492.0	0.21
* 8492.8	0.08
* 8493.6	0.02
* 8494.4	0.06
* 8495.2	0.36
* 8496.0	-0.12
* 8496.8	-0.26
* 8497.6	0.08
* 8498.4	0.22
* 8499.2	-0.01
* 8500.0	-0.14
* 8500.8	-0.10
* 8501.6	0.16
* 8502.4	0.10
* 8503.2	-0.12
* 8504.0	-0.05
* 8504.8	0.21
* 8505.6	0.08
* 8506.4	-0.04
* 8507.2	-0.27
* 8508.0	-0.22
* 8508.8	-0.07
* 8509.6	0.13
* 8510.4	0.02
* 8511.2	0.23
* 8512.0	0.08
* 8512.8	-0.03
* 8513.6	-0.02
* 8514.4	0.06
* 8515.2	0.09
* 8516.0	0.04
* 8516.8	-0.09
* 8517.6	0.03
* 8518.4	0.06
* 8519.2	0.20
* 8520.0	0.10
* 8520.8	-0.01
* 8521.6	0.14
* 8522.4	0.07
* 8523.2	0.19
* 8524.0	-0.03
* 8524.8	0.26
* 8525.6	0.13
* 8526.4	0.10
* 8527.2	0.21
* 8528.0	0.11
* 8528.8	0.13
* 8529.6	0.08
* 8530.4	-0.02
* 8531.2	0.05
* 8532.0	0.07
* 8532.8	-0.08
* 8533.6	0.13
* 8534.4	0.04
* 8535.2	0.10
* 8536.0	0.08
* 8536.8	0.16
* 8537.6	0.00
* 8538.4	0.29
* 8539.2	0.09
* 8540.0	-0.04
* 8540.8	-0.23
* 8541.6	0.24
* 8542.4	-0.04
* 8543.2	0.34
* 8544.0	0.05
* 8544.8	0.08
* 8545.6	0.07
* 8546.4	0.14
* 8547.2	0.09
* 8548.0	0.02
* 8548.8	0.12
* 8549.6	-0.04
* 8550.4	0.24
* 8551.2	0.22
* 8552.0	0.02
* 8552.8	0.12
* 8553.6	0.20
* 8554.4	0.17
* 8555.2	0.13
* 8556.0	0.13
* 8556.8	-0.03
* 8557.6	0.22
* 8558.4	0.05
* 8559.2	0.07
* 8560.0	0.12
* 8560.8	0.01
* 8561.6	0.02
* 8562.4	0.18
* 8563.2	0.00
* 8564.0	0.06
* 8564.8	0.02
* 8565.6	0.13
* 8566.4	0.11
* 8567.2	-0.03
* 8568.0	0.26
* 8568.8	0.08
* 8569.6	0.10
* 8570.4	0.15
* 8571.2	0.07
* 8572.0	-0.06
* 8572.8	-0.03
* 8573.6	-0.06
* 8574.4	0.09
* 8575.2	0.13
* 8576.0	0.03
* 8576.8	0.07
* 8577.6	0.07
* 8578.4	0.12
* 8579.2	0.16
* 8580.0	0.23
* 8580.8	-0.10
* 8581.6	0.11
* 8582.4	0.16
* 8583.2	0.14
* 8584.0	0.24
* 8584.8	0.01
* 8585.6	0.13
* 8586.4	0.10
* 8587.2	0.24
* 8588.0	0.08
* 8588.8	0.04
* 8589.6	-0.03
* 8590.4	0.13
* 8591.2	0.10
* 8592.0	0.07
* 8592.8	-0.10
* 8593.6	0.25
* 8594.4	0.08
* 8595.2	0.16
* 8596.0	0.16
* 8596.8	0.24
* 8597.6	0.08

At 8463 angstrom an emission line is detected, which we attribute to [O II]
